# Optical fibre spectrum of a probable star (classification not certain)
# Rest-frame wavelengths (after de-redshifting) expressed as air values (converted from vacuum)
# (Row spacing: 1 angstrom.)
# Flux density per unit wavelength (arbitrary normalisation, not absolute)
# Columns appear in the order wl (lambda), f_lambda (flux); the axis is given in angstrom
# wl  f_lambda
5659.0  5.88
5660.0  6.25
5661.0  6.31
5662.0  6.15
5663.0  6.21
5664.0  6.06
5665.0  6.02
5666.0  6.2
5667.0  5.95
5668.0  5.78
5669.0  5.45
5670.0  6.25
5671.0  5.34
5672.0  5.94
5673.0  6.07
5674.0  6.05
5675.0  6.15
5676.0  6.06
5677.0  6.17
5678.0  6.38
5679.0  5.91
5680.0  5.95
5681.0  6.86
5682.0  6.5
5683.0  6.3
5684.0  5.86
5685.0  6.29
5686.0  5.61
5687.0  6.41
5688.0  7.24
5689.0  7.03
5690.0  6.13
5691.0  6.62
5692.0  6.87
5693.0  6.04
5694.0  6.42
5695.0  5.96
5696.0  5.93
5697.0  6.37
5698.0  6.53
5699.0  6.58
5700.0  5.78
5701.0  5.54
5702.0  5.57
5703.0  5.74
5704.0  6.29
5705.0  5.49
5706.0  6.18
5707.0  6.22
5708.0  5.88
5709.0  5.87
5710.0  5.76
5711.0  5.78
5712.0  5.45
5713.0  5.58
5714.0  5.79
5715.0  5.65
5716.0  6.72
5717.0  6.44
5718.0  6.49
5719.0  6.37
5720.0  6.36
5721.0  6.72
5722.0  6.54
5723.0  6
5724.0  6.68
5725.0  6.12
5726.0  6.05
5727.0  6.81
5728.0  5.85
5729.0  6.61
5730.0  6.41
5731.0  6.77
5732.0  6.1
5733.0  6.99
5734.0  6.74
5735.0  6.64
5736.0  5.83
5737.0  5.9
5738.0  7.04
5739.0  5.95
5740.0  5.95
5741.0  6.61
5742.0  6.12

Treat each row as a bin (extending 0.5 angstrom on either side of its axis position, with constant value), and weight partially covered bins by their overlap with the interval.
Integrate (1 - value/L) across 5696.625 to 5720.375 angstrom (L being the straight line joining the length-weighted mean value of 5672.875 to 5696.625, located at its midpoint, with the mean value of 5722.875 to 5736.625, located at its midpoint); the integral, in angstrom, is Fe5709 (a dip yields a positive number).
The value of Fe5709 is 1.3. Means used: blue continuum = 6.29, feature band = 6.01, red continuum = 6.41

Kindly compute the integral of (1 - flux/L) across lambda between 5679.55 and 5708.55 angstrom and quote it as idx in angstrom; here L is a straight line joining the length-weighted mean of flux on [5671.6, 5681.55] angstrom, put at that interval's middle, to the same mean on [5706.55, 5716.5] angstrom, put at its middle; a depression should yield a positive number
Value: -1.0 angstrom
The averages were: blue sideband 6.16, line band 6.21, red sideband 5.87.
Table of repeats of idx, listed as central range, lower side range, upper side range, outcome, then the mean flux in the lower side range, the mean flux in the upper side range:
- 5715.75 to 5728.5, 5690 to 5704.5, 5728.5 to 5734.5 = 0.2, 6.16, 6.6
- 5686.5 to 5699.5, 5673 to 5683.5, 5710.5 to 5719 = -0.7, 6.23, 6.01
